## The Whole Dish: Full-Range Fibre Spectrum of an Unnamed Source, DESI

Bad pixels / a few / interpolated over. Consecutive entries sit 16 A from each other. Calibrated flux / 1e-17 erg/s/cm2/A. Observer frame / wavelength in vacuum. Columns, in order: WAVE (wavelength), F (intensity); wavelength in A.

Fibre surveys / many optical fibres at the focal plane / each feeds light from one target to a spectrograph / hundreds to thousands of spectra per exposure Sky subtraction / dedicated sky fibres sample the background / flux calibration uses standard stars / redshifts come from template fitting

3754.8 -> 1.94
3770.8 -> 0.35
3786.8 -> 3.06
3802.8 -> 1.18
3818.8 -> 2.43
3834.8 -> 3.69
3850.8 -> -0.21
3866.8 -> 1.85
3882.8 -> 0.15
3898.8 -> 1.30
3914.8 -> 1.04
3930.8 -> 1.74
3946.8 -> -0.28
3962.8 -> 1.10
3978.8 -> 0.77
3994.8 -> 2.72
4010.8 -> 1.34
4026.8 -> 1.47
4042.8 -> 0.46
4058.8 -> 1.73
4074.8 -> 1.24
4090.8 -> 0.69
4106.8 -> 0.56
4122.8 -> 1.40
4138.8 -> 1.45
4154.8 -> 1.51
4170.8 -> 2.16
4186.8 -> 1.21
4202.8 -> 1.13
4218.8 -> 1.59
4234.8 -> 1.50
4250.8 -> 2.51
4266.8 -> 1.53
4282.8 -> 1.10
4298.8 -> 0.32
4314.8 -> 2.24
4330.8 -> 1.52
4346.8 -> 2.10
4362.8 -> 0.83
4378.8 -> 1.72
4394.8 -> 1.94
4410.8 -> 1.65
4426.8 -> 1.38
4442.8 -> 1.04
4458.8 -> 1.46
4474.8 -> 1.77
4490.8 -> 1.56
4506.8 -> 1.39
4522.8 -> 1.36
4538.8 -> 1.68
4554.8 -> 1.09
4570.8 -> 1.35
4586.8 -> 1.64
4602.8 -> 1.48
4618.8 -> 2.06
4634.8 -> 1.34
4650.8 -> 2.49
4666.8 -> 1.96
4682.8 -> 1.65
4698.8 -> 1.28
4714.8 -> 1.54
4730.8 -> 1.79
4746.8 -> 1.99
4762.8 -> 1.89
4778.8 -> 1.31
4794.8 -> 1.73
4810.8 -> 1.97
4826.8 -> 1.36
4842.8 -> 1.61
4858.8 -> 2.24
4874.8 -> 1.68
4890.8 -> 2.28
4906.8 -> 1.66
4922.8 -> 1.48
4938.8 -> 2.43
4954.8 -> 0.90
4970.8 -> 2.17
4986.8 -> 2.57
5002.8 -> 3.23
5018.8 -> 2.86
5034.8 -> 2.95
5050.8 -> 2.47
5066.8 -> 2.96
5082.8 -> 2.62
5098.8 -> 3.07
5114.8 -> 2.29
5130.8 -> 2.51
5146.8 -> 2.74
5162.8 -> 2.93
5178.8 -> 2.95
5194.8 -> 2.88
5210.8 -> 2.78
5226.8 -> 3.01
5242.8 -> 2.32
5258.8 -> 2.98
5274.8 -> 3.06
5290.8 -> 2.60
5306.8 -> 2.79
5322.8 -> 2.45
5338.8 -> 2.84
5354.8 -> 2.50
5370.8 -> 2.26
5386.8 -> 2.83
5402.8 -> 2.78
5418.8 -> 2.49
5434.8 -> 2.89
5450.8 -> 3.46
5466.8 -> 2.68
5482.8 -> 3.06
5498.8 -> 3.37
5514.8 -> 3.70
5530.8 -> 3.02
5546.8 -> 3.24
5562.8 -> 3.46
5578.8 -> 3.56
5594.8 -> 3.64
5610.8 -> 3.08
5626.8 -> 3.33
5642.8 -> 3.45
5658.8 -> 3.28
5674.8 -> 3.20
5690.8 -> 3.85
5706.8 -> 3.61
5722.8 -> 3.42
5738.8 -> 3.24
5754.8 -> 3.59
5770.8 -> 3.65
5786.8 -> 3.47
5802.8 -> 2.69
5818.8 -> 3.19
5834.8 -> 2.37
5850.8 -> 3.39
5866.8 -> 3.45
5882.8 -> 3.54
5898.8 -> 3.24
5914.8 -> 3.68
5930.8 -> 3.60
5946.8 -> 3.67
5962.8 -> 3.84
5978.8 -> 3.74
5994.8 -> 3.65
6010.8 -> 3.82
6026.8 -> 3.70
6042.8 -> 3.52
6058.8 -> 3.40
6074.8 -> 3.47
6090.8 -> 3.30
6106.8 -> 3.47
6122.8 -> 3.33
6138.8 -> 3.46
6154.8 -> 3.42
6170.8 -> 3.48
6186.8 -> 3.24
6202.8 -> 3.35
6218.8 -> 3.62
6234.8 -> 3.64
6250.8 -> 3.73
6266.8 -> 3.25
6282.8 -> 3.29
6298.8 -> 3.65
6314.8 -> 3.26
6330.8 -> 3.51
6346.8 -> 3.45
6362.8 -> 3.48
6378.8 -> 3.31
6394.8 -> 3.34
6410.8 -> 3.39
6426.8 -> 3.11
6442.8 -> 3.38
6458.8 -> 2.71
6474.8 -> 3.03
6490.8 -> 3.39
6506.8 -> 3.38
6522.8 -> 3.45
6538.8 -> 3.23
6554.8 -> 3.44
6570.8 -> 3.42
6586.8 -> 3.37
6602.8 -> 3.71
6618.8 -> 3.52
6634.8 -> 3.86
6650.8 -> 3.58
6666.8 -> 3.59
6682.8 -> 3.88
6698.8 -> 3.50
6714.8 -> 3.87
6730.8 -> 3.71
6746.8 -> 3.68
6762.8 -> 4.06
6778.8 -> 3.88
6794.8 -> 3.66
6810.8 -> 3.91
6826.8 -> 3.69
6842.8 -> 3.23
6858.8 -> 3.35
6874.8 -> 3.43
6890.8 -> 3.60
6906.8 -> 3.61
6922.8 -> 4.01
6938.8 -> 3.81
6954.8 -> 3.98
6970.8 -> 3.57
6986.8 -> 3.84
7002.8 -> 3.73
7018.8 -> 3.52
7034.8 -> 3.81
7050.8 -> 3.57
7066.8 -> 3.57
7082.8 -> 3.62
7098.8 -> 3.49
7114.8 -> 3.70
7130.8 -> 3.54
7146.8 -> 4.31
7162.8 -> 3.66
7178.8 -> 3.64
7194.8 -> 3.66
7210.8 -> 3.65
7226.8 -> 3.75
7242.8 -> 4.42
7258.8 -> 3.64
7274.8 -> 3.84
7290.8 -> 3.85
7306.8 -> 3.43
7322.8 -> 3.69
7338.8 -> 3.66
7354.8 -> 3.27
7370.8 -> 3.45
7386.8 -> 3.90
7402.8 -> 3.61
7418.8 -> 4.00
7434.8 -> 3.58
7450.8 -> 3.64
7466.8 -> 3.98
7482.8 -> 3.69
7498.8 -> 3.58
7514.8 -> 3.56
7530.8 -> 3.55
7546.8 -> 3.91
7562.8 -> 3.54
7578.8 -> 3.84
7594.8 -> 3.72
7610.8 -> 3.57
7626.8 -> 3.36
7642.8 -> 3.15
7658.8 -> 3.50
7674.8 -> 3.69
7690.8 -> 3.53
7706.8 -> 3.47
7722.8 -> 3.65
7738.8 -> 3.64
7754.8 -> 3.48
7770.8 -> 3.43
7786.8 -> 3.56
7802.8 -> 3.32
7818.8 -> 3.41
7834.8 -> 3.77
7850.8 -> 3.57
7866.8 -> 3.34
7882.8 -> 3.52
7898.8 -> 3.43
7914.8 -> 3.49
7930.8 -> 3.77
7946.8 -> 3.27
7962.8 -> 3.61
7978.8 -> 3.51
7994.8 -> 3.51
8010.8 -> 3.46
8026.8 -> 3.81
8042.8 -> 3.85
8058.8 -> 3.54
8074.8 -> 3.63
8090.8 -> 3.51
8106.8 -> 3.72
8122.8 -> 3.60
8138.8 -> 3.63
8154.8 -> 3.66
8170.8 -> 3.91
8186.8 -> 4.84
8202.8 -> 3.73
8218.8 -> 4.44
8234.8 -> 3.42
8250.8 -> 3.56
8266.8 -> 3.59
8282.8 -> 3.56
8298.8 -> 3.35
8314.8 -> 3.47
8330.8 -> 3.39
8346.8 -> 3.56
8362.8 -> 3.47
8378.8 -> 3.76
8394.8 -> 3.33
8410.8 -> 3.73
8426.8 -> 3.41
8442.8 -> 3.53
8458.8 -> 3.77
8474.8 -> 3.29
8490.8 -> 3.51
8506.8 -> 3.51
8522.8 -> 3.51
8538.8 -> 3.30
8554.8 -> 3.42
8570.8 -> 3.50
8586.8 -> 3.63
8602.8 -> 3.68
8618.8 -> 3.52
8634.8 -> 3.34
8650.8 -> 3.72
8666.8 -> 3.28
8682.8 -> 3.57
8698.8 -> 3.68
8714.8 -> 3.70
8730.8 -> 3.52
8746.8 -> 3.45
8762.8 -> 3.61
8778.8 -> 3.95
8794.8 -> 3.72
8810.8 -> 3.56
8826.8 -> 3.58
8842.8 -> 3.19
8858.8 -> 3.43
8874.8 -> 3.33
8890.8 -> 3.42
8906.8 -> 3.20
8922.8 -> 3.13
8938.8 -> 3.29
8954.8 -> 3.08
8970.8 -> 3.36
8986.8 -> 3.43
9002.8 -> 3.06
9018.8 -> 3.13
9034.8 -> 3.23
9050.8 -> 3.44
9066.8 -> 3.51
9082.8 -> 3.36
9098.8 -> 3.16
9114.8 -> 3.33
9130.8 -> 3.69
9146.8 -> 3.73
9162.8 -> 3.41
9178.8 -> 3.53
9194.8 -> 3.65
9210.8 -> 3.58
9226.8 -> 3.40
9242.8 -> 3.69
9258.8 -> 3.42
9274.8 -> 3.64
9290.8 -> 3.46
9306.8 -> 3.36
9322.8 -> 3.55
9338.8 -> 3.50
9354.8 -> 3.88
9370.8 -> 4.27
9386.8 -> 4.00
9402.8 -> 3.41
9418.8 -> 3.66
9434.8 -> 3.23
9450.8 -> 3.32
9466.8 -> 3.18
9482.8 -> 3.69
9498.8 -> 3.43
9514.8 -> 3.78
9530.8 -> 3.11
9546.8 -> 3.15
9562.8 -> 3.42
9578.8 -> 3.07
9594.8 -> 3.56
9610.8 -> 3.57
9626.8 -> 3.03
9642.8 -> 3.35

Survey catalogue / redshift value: 0.248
